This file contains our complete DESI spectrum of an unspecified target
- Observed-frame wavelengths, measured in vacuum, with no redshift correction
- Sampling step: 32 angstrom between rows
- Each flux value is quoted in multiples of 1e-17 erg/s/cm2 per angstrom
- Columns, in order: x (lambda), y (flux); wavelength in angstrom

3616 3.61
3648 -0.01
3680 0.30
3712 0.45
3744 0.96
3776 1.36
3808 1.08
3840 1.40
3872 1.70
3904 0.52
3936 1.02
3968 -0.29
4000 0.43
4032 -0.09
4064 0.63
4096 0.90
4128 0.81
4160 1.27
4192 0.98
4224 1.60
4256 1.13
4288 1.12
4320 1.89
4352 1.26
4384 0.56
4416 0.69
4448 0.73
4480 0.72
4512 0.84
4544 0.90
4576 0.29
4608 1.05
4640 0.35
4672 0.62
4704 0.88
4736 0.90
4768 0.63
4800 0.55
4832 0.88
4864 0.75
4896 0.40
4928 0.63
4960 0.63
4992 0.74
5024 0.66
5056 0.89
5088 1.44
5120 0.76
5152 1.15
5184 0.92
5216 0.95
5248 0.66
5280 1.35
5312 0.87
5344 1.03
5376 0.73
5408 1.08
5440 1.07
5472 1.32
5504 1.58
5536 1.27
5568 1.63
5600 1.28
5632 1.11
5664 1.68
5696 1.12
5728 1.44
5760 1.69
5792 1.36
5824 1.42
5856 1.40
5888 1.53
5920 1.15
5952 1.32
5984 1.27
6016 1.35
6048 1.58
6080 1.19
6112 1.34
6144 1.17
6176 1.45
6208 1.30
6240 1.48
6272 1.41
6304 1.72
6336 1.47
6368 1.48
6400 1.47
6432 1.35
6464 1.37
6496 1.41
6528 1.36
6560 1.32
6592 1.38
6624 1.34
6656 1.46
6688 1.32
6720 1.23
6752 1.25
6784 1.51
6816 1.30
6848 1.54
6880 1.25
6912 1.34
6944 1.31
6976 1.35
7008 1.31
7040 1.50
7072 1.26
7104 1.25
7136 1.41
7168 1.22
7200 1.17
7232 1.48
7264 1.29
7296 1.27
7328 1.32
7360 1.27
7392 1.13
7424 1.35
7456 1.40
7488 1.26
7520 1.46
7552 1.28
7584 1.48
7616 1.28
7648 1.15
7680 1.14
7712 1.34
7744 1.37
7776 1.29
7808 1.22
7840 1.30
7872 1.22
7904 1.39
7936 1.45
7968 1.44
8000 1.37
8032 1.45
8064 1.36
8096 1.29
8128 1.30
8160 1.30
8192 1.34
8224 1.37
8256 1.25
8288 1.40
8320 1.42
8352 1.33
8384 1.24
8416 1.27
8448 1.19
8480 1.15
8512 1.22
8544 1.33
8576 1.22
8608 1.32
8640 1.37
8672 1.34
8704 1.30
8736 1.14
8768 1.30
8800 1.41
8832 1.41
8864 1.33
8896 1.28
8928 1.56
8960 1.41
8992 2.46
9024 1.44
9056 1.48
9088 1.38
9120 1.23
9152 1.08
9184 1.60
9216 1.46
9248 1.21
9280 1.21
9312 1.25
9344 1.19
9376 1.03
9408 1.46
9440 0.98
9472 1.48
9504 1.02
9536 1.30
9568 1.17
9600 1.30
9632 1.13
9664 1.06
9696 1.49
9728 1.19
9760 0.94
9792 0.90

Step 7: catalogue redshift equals 0.37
